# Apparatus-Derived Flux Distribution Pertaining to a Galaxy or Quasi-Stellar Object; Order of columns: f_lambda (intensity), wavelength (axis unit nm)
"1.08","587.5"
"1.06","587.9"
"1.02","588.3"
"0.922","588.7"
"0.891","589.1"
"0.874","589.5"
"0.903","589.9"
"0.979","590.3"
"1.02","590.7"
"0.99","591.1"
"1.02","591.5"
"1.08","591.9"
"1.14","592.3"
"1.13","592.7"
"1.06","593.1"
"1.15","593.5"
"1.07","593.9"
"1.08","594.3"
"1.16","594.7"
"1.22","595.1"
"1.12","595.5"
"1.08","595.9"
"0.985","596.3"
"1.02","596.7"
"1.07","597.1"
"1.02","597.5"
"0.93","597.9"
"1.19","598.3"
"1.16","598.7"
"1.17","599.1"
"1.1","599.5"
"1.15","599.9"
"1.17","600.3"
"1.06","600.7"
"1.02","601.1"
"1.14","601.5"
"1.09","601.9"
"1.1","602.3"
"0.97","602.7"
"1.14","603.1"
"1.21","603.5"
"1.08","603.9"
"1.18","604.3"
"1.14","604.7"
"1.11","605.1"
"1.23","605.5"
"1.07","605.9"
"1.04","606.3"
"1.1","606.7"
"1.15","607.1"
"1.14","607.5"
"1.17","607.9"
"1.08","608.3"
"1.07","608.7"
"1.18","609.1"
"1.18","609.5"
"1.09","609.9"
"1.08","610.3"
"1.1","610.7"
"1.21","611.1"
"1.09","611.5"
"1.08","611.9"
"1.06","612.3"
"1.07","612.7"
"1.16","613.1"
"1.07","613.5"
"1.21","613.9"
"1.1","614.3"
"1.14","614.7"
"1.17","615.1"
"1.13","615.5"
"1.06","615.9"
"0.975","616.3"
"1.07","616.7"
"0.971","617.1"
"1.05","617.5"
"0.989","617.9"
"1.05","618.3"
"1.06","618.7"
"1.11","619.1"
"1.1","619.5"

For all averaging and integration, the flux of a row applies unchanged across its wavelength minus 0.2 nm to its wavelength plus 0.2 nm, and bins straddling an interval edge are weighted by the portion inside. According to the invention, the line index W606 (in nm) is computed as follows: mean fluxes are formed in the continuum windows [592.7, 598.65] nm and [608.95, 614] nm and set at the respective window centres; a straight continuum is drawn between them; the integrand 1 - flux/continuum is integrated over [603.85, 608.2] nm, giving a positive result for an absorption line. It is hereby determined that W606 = -0.08 nm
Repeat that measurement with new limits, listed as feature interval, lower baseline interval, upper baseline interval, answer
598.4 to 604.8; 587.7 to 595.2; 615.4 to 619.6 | -0.47 nm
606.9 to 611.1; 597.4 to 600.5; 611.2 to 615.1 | -0.05 nm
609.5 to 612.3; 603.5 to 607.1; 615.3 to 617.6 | -0.07 nm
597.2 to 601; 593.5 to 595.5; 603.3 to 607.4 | 0.10 nm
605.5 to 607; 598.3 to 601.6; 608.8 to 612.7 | 0.03 nm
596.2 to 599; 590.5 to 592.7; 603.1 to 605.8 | 0.11 nm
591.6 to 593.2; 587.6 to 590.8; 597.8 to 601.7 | -0.15 nm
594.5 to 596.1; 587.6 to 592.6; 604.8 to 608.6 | -0.17 nm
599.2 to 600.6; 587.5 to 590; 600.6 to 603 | -0.11 nm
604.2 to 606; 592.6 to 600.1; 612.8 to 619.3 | -0.10 nm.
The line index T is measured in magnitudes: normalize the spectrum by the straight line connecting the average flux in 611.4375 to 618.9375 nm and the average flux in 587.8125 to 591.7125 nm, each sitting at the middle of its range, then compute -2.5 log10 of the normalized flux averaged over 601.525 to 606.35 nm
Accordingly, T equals -0.09 mag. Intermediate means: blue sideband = 0.966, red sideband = 1.08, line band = 1.12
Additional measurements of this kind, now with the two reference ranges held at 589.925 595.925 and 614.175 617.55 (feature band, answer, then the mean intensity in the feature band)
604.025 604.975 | -0.07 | 1.15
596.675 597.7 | 0.04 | 1.04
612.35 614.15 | -0.05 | 1.12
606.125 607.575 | -0.03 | 1.11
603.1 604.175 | -0.07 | 1.15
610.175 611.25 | -0.05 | 1.13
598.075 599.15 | -0.09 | 1.17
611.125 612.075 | -0.03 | 1.11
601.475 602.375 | -0.03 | 1.11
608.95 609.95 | -0.08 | 1.16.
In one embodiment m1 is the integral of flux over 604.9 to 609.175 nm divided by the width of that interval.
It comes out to 1.12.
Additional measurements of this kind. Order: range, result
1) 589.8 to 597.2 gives 1.07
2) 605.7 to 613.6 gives 1.11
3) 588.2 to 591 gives 0.943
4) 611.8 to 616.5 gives 1.1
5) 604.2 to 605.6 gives 1.16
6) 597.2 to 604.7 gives 1.1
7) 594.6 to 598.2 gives 1.07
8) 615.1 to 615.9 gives 1.12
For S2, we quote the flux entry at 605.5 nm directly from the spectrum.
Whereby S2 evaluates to 1.23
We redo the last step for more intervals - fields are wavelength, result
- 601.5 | 1.14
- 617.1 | 0.971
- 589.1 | 0.891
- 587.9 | 1.06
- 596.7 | 1.02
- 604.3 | 1.18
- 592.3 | 1.14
